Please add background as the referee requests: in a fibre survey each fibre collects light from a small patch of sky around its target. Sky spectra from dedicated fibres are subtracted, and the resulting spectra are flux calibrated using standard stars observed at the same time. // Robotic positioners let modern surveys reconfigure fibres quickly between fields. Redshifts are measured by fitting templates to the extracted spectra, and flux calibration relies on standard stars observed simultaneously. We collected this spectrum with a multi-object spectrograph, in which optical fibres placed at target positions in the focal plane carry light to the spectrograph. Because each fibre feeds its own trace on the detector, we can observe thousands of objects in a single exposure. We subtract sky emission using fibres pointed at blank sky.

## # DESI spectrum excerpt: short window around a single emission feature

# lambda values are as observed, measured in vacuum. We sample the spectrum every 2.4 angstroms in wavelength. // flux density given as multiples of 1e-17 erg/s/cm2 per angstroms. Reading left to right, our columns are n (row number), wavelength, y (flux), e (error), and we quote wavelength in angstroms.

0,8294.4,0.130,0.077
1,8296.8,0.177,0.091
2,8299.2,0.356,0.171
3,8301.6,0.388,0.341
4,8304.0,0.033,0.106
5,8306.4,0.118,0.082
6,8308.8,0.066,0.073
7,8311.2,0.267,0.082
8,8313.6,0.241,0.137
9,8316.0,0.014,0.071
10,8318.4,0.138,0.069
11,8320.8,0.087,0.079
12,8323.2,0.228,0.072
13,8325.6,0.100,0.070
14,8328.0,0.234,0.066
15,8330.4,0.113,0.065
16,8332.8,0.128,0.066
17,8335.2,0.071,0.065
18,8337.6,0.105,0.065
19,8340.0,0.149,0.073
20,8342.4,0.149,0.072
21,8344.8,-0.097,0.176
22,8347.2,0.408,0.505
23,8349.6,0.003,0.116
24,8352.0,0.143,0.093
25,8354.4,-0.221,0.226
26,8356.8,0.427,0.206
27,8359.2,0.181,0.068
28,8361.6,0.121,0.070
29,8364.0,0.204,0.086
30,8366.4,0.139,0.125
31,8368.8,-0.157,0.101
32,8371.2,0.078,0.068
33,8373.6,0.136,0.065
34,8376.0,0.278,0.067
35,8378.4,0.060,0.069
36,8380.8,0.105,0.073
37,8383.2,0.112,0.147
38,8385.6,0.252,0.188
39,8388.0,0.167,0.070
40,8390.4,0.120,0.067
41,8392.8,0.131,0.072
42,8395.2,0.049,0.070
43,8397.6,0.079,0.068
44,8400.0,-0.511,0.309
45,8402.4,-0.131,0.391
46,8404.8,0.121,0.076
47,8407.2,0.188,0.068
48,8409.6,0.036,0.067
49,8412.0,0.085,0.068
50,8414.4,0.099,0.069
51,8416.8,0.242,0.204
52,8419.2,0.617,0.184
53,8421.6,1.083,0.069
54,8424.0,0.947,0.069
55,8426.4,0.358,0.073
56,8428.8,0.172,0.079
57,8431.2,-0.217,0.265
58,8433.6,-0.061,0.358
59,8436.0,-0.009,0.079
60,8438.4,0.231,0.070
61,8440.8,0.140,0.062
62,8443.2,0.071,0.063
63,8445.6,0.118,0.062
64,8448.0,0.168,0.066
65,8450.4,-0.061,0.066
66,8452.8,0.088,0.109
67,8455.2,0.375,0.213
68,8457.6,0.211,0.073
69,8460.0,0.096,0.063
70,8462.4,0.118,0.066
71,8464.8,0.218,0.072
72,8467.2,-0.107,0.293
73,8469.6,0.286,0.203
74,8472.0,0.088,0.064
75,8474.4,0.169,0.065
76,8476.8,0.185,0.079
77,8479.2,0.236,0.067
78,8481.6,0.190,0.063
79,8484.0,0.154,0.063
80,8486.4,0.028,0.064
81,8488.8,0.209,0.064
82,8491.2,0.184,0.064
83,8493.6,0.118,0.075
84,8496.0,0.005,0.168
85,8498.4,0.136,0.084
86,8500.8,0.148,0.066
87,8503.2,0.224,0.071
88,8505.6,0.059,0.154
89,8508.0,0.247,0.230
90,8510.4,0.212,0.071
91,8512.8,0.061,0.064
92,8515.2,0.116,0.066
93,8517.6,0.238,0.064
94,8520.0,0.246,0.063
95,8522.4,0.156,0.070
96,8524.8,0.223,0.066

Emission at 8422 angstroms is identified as H-gamma 4340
